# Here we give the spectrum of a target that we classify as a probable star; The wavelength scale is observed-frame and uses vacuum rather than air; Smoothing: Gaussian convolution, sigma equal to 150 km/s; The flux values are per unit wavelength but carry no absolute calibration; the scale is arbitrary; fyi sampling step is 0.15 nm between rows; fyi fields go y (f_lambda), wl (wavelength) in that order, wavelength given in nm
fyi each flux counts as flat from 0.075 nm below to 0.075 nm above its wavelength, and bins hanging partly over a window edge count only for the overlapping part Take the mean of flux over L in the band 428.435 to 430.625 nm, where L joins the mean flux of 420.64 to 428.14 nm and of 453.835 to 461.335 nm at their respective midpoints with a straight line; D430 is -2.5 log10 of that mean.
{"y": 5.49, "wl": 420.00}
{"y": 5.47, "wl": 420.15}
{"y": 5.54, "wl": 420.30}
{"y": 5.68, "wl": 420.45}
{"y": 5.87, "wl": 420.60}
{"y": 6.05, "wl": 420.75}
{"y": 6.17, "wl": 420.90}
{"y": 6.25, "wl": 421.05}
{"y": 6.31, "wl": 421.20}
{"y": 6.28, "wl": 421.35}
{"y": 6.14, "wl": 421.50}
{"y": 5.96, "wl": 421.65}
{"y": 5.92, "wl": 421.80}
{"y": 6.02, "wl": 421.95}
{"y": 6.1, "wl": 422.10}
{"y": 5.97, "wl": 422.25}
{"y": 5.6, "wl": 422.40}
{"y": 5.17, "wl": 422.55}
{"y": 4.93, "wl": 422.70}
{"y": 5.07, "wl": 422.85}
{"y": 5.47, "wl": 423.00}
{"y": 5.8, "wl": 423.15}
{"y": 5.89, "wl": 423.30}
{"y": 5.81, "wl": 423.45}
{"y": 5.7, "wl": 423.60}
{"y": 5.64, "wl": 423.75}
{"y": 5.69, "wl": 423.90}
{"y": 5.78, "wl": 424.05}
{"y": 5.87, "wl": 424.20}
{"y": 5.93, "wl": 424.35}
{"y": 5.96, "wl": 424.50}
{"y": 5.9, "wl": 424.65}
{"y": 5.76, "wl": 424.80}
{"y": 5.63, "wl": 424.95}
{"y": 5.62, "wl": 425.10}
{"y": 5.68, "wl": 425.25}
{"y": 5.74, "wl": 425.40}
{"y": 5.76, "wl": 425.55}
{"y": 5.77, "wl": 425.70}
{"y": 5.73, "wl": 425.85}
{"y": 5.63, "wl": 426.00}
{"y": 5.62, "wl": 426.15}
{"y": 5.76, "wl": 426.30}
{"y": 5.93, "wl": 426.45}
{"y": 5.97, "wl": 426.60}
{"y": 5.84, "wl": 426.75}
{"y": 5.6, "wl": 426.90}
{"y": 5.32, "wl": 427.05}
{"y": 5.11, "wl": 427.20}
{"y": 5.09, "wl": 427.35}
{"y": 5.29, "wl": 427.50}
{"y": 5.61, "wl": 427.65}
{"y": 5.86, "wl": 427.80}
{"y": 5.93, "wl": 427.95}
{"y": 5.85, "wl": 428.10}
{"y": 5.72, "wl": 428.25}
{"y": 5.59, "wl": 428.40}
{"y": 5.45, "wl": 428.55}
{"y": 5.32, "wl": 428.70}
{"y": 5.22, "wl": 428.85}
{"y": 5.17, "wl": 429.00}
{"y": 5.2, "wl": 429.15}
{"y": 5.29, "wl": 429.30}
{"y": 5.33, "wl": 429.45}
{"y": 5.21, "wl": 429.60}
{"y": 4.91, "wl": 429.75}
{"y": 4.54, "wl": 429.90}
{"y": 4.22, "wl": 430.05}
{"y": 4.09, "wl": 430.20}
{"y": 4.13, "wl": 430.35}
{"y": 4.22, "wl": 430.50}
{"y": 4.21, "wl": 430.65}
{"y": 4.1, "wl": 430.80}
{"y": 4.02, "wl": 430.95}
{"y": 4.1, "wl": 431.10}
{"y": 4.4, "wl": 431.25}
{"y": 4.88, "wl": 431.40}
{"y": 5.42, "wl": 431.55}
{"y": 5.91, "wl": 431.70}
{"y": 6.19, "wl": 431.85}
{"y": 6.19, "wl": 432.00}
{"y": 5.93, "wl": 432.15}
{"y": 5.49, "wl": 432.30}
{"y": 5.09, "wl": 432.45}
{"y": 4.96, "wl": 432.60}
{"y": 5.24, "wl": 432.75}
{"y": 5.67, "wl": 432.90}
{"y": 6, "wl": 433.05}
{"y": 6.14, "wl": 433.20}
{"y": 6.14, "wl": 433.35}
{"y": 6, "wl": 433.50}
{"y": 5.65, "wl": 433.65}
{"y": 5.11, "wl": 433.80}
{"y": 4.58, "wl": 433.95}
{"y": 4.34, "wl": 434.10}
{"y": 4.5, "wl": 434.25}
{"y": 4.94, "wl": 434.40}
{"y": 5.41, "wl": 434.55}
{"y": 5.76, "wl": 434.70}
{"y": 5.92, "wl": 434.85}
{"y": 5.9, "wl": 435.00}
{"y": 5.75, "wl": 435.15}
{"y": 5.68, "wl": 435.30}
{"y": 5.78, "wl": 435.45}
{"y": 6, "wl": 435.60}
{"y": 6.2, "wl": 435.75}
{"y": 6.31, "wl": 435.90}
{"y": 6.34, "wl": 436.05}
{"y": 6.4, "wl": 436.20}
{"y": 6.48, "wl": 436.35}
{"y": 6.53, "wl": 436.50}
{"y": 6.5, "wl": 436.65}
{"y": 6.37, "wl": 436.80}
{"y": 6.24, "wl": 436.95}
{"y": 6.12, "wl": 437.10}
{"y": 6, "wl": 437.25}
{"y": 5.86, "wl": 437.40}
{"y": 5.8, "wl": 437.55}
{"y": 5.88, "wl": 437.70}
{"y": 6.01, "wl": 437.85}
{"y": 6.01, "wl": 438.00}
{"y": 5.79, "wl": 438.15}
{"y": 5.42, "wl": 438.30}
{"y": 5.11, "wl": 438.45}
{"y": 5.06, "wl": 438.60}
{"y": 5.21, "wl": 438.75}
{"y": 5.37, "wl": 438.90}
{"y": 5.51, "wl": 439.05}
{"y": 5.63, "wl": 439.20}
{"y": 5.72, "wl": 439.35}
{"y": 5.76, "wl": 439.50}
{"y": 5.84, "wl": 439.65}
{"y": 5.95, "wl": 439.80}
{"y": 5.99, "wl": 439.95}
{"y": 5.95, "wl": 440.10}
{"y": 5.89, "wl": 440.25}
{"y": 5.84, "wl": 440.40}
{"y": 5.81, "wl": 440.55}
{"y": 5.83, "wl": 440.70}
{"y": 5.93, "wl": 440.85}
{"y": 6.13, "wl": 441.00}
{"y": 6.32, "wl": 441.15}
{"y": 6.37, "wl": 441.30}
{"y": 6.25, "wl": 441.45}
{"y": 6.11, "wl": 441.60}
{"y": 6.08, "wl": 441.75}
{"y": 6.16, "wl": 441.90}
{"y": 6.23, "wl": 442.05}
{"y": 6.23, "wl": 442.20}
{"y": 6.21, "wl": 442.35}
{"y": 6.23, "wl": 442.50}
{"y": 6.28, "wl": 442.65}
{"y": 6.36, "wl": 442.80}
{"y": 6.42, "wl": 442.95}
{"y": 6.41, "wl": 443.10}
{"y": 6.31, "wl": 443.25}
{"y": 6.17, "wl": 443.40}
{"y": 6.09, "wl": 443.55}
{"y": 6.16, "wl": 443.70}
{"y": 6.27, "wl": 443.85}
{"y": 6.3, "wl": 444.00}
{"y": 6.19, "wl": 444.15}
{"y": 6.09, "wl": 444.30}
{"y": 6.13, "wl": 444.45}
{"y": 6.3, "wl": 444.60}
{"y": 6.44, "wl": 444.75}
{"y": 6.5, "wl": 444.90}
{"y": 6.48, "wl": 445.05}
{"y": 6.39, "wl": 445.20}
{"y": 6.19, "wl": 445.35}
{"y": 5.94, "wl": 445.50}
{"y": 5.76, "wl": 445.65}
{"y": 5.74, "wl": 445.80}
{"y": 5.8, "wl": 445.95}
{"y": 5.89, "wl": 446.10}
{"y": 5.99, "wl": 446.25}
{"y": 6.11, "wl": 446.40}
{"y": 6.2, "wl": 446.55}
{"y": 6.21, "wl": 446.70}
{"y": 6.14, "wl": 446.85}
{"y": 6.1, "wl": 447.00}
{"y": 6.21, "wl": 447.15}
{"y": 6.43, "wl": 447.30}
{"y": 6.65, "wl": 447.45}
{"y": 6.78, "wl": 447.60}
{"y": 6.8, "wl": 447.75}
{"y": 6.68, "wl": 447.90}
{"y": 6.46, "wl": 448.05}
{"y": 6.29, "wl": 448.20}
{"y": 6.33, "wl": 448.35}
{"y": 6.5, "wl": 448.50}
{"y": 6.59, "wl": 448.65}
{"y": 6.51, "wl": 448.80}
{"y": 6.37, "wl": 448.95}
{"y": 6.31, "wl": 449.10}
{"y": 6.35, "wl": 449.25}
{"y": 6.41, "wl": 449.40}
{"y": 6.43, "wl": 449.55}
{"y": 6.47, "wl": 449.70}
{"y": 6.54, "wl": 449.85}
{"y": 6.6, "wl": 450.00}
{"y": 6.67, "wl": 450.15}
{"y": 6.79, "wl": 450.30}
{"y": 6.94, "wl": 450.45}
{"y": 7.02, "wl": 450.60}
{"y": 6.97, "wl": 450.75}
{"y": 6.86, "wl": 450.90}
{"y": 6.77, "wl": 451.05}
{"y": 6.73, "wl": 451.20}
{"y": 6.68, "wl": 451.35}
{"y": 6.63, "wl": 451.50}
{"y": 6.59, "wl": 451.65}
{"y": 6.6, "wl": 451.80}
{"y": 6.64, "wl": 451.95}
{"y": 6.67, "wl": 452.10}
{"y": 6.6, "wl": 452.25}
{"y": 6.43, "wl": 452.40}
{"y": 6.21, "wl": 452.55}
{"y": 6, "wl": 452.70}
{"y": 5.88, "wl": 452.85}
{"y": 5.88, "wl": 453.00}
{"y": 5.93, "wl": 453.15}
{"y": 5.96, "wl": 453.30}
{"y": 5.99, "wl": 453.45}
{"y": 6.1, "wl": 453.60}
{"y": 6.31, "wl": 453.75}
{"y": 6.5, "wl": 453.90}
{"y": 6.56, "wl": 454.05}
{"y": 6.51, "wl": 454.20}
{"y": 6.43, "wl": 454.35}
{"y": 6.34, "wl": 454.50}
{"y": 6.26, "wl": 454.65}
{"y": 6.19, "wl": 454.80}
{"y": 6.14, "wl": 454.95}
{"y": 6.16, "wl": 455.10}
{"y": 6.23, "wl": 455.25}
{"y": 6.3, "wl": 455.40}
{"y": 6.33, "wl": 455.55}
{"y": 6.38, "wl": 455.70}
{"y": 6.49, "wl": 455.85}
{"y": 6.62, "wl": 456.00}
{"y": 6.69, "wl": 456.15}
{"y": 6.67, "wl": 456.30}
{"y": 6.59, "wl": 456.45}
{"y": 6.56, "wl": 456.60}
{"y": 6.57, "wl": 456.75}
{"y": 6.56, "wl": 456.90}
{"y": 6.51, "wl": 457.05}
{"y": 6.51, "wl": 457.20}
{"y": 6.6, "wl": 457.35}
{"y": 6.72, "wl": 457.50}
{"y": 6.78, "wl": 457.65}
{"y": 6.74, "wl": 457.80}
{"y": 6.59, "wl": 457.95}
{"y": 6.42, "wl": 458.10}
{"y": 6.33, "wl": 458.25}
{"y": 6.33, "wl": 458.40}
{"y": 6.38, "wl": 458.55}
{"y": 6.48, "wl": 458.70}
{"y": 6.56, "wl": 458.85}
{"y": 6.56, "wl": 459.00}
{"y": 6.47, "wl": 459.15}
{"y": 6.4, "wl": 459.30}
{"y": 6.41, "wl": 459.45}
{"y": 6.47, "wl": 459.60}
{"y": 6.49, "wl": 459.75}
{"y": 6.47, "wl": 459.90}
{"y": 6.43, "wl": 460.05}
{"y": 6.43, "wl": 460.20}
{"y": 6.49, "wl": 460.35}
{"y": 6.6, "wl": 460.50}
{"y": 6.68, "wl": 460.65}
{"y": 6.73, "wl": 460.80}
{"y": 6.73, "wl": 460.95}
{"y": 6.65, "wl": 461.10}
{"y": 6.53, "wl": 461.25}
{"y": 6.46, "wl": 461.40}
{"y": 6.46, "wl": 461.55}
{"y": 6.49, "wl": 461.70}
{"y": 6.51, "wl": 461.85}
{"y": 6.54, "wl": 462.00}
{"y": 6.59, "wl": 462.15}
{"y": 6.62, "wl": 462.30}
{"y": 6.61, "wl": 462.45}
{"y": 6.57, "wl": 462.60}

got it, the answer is 0.20 mag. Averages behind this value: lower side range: 5.75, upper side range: 6.49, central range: 4.88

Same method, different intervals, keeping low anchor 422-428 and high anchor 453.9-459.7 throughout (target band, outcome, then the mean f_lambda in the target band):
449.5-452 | -0.06 mag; 6.71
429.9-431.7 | 0.30 mag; 4.42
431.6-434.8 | 0.07 mag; 5.49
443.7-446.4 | 0.01 mag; 6.14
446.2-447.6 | -0.01 mag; 6.26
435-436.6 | -0.04 mag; 6.14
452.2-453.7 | 0.05 mag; 6.09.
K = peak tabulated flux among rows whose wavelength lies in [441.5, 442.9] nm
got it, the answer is 6.36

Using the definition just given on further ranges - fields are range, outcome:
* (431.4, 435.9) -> 6.31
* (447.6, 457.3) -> 7.02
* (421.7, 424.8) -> 6.1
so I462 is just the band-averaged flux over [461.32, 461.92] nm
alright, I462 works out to 6.48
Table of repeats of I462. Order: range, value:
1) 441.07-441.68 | 6.26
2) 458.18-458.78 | 6.38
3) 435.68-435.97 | 6.26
